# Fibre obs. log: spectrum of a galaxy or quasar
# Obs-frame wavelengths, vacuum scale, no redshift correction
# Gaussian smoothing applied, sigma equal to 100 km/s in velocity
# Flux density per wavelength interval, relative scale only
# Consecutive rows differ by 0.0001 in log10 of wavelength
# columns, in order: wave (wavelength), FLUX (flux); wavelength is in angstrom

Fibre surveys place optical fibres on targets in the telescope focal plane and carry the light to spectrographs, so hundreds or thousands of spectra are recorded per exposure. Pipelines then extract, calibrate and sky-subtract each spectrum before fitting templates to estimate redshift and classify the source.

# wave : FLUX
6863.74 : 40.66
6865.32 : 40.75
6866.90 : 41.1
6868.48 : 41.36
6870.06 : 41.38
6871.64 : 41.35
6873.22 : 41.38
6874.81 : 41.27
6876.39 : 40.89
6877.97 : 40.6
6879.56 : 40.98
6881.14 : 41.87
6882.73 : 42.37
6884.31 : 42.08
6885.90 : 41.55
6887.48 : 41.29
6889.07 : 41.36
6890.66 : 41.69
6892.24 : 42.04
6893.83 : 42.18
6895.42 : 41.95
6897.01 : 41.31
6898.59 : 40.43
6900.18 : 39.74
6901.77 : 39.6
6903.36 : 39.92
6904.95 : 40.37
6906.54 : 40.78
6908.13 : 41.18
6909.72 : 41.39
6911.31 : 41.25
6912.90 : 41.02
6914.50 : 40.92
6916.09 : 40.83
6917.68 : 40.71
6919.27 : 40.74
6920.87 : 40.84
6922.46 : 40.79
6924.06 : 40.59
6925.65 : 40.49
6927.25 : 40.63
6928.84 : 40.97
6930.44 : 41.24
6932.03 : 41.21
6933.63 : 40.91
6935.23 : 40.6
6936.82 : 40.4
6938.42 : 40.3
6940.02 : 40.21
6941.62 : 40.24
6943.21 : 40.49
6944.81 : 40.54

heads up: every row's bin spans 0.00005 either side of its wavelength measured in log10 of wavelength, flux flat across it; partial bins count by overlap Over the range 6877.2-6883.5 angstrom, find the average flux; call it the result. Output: 41.4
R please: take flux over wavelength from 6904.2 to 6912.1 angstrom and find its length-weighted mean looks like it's 41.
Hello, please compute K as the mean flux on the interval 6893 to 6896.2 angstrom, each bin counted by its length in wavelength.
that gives 42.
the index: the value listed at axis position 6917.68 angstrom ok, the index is 40.71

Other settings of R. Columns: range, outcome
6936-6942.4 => 40.3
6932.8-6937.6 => 40.6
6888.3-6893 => 41.7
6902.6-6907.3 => 40.4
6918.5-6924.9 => 40.7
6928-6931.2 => 41.1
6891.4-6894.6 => 42.2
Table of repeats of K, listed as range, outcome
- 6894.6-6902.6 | 40.6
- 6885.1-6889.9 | 41.3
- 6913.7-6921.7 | 40.8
